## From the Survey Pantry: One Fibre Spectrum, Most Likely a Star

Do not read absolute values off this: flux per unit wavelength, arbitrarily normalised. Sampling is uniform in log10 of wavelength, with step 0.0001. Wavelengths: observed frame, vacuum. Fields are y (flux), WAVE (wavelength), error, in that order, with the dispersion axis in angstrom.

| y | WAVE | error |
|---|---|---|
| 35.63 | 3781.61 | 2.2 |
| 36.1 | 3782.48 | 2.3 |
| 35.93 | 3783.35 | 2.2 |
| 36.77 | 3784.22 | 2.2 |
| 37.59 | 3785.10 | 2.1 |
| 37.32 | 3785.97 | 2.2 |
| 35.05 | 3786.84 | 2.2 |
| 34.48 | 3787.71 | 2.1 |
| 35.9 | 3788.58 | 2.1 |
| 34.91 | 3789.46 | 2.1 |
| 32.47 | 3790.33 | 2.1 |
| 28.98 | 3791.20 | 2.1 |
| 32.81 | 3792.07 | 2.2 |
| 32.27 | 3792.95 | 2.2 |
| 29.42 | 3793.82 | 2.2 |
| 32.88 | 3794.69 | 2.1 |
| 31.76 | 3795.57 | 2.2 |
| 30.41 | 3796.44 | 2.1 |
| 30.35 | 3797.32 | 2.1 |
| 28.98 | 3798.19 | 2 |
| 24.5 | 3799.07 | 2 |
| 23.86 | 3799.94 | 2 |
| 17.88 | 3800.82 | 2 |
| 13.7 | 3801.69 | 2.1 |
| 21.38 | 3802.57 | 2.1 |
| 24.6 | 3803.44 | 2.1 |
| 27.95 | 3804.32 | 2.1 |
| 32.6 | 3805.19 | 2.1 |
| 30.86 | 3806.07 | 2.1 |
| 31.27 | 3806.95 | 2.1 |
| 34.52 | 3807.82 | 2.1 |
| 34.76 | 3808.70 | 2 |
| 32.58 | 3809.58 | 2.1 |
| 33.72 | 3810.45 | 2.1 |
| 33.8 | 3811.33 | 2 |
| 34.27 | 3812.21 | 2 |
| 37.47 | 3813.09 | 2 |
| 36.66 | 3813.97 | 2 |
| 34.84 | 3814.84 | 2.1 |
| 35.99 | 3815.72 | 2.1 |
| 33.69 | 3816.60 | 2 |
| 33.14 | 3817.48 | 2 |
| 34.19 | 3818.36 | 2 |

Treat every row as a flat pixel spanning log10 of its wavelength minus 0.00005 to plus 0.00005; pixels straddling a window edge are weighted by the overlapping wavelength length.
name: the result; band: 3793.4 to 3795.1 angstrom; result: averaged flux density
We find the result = 31.2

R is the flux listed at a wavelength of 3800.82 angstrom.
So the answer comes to 17.88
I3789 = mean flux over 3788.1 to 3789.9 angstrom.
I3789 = 35.3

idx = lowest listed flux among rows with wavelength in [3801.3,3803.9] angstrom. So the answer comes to 13.7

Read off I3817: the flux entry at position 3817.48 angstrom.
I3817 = 33.14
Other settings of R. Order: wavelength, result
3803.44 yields 24.6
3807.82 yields 34.52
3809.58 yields 32.58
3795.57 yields 31.76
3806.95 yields 31.27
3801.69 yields 13.7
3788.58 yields 35.9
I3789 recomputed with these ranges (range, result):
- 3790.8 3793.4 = 31.4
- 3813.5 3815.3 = 35.9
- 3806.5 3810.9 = 33.4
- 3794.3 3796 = 32.2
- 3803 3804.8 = 26.5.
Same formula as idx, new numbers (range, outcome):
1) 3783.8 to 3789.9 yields 34.48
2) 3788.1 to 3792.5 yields 28.98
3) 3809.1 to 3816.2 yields 32.58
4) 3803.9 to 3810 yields 27.95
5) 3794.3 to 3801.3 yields 17.88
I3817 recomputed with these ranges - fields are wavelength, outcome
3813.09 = 37.47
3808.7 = 34.76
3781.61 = 35.63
